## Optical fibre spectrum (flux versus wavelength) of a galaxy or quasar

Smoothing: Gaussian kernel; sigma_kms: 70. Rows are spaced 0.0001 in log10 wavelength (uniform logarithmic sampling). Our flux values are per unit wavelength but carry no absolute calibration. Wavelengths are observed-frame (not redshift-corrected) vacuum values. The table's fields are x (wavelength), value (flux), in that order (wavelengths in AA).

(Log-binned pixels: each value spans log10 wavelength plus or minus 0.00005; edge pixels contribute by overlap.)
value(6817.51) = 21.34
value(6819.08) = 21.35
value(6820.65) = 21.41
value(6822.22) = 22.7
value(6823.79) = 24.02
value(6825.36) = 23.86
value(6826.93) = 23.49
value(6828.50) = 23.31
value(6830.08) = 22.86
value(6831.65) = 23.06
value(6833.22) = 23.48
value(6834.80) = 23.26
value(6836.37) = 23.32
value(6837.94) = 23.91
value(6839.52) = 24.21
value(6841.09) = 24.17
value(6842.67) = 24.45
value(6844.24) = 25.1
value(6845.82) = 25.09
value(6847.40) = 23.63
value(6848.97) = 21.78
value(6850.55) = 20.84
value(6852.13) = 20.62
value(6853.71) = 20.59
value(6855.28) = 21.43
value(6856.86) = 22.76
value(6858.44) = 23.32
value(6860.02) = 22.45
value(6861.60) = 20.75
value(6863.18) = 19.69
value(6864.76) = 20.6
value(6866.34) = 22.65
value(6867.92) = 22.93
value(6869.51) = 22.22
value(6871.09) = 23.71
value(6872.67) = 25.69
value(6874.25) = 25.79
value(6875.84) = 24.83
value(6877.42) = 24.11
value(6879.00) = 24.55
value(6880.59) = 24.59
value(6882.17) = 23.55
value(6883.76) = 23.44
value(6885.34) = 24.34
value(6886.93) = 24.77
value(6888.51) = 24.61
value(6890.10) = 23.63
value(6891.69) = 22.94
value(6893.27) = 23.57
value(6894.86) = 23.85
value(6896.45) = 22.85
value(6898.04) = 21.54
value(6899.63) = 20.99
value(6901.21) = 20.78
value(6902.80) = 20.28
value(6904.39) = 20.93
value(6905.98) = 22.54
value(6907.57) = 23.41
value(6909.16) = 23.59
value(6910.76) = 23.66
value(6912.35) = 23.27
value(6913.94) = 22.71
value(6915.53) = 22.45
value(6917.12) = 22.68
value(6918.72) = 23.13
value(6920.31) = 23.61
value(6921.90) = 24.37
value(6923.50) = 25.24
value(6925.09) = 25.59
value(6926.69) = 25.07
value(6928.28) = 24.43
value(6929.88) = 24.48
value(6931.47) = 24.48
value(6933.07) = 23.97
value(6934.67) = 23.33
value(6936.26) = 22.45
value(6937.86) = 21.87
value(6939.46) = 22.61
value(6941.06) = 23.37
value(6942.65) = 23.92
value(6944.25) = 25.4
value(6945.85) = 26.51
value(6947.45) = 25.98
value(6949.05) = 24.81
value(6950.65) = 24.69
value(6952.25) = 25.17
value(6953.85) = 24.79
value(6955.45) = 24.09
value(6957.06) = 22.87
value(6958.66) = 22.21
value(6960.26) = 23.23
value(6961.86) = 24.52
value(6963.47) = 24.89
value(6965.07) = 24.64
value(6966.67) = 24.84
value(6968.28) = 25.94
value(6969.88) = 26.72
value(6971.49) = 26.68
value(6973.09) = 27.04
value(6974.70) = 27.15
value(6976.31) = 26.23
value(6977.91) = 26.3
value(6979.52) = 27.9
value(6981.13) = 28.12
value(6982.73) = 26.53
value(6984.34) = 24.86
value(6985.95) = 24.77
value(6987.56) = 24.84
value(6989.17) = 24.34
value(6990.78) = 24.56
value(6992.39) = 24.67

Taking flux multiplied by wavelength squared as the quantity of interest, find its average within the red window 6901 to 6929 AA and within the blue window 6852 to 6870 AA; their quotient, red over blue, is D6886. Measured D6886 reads 1.1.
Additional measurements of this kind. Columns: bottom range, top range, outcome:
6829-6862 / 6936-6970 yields 1.09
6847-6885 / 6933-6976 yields 1.11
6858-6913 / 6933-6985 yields 1.11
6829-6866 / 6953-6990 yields 1.16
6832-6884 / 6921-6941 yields 1.06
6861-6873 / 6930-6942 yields 1.07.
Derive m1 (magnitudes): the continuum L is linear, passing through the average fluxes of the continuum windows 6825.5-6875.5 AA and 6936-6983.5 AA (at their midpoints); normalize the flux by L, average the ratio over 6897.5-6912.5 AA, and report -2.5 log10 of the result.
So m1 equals 0.09 mag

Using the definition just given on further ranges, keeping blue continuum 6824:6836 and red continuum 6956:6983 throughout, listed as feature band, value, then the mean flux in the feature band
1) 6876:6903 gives 0.05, 23.3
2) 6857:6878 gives 0.05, 23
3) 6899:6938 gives 0.07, 23.2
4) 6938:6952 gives 0.03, 24.6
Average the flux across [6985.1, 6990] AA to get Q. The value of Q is 24.6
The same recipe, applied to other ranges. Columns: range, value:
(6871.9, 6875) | 25.8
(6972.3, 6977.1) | 26.8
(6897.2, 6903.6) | 20.9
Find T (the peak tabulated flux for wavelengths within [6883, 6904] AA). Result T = 24.77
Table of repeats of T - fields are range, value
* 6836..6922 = 25.79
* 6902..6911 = 23.66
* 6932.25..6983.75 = 28.12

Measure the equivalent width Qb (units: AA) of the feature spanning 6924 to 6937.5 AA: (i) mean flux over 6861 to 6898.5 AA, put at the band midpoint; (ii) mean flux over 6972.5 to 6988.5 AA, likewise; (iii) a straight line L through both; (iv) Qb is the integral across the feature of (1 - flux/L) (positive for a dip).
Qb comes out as 0.4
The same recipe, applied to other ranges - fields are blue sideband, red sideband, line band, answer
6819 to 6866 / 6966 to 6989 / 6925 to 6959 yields 1.51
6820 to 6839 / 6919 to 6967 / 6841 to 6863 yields 0.88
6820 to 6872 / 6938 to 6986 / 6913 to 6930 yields 0.28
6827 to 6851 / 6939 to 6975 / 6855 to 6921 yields 3.00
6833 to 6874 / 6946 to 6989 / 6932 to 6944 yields 0.73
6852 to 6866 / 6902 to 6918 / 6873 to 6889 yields -1.88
